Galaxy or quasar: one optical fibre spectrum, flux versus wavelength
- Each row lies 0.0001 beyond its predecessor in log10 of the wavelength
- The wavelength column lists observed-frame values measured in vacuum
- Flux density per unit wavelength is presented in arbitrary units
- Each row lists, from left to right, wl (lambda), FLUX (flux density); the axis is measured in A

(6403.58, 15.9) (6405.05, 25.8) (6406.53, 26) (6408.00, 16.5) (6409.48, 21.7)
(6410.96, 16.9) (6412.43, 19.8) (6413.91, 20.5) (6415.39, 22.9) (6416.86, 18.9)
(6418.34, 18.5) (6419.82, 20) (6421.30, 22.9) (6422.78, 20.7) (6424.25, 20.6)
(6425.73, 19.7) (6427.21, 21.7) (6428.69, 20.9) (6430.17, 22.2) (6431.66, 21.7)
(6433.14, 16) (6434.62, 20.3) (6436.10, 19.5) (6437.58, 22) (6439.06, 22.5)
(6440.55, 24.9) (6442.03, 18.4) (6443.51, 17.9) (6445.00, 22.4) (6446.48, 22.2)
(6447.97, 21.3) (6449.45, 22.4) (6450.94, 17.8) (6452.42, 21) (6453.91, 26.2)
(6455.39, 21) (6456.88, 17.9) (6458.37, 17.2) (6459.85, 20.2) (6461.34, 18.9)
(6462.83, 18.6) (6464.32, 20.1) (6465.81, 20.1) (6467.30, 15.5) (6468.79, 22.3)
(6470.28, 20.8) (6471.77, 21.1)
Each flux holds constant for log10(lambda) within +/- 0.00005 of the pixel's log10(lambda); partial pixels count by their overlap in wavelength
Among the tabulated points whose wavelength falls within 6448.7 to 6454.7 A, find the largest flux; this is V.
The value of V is 26.2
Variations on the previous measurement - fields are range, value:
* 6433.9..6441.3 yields 24.9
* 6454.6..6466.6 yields 21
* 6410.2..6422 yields 22.9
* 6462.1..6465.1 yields 20.1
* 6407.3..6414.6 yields 21.7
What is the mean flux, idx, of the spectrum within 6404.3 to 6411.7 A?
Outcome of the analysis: 21.4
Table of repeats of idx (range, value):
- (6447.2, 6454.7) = 21.7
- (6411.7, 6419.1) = 20.1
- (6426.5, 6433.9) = 20.5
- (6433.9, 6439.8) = 21.1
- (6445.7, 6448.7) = 21.8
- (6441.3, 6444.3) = 18.2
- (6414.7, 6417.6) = 20.9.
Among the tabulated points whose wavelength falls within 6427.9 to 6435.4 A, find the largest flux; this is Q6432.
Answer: 22.2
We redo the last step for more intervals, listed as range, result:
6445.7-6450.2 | 22.4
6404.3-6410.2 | 26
